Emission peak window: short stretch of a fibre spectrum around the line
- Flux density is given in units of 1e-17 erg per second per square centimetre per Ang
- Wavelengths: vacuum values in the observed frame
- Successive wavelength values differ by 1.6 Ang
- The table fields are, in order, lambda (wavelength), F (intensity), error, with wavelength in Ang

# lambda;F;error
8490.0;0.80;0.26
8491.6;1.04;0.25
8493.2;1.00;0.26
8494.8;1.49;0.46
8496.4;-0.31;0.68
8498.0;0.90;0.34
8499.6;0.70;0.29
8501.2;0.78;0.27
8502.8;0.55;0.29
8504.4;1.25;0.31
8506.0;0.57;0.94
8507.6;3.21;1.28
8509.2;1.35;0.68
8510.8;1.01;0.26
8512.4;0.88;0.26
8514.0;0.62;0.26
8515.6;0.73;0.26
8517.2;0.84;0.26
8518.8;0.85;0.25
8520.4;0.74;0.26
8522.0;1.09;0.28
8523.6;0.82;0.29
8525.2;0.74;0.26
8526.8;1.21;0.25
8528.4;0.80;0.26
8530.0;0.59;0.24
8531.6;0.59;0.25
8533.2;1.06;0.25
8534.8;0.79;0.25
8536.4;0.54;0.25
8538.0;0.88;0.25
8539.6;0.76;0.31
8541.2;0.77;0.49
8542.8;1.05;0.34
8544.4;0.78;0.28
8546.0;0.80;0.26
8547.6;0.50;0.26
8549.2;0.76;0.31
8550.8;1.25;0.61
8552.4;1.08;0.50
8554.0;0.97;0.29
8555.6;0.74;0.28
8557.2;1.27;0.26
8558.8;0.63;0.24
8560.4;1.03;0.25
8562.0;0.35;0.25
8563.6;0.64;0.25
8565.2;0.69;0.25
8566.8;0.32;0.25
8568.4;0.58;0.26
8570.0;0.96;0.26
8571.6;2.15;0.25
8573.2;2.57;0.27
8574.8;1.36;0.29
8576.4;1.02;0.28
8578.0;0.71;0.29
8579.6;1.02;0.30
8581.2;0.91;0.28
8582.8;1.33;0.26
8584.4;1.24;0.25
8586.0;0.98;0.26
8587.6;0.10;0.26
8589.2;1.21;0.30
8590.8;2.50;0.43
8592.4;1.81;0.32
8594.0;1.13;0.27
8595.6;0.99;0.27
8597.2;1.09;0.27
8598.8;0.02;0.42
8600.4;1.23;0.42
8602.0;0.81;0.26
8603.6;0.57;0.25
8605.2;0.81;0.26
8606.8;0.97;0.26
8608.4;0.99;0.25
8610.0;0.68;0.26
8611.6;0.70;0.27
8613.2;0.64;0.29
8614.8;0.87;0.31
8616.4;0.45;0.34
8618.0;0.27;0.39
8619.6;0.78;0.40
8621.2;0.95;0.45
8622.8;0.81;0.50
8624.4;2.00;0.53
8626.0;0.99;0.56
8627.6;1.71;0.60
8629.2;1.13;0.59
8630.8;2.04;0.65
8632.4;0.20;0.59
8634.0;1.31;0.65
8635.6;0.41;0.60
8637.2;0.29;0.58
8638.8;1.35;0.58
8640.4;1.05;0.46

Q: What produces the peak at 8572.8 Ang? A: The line [S II] 6716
